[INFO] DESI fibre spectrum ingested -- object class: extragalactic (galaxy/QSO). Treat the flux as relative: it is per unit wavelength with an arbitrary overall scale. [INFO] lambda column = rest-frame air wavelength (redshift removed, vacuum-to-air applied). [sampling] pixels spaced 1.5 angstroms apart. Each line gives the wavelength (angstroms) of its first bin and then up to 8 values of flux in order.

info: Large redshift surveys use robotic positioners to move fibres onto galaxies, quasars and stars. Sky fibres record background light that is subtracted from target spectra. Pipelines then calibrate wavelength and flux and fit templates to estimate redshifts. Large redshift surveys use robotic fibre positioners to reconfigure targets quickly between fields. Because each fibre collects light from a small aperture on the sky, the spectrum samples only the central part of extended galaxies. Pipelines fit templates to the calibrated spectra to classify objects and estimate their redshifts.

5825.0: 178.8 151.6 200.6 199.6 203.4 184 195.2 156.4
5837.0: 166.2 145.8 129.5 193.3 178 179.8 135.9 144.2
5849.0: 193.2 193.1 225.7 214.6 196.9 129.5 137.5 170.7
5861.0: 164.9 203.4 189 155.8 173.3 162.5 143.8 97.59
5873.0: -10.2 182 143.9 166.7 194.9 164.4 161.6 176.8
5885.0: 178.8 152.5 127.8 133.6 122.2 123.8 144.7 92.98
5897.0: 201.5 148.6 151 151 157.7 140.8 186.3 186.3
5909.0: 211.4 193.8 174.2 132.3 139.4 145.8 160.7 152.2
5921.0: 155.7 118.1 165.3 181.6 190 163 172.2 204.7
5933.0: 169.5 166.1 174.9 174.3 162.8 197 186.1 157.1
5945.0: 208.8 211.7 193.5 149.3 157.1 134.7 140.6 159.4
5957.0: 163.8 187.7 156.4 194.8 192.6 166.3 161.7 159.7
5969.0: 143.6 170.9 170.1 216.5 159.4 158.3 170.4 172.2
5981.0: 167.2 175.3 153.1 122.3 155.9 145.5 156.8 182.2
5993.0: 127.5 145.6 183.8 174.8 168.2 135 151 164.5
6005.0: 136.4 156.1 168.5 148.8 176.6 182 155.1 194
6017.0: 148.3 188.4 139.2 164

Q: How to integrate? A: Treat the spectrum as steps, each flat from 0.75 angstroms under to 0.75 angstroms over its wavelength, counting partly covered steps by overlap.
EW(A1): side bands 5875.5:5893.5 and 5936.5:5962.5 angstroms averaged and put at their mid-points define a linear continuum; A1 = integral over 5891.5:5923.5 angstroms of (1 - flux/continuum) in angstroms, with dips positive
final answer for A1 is 1.03 angstroms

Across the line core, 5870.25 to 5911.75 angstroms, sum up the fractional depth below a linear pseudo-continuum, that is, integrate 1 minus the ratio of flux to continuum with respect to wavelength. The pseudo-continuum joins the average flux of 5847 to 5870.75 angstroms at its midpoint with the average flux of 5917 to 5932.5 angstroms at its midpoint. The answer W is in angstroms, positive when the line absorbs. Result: 4.7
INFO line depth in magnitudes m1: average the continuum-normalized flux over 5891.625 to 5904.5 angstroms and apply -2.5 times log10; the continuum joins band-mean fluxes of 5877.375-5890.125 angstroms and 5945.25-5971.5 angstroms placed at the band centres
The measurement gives 0.122 mag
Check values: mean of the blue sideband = 162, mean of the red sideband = 168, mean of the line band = 146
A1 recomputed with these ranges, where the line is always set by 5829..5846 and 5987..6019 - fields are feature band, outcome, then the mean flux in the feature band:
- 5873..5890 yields 1.5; 155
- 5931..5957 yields -1.1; 173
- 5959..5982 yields -1.0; 171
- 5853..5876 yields 2.5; 153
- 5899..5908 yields 0.4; 161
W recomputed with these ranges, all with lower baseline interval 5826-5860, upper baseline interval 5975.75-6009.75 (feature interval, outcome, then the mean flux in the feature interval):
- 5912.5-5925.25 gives 1.4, 148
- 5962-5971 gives -0.3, 166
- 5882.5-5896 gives 2.3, 141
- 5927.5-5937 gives -0.6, 175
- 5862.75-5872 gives 0.8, 158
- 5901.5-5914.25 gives -0.3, 172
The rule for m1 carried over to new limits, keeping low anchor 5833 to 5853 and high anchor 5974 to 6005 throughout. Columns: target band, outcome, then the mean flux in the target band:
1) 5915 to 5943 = -0.02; 168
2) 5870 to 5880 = 0.28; 131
